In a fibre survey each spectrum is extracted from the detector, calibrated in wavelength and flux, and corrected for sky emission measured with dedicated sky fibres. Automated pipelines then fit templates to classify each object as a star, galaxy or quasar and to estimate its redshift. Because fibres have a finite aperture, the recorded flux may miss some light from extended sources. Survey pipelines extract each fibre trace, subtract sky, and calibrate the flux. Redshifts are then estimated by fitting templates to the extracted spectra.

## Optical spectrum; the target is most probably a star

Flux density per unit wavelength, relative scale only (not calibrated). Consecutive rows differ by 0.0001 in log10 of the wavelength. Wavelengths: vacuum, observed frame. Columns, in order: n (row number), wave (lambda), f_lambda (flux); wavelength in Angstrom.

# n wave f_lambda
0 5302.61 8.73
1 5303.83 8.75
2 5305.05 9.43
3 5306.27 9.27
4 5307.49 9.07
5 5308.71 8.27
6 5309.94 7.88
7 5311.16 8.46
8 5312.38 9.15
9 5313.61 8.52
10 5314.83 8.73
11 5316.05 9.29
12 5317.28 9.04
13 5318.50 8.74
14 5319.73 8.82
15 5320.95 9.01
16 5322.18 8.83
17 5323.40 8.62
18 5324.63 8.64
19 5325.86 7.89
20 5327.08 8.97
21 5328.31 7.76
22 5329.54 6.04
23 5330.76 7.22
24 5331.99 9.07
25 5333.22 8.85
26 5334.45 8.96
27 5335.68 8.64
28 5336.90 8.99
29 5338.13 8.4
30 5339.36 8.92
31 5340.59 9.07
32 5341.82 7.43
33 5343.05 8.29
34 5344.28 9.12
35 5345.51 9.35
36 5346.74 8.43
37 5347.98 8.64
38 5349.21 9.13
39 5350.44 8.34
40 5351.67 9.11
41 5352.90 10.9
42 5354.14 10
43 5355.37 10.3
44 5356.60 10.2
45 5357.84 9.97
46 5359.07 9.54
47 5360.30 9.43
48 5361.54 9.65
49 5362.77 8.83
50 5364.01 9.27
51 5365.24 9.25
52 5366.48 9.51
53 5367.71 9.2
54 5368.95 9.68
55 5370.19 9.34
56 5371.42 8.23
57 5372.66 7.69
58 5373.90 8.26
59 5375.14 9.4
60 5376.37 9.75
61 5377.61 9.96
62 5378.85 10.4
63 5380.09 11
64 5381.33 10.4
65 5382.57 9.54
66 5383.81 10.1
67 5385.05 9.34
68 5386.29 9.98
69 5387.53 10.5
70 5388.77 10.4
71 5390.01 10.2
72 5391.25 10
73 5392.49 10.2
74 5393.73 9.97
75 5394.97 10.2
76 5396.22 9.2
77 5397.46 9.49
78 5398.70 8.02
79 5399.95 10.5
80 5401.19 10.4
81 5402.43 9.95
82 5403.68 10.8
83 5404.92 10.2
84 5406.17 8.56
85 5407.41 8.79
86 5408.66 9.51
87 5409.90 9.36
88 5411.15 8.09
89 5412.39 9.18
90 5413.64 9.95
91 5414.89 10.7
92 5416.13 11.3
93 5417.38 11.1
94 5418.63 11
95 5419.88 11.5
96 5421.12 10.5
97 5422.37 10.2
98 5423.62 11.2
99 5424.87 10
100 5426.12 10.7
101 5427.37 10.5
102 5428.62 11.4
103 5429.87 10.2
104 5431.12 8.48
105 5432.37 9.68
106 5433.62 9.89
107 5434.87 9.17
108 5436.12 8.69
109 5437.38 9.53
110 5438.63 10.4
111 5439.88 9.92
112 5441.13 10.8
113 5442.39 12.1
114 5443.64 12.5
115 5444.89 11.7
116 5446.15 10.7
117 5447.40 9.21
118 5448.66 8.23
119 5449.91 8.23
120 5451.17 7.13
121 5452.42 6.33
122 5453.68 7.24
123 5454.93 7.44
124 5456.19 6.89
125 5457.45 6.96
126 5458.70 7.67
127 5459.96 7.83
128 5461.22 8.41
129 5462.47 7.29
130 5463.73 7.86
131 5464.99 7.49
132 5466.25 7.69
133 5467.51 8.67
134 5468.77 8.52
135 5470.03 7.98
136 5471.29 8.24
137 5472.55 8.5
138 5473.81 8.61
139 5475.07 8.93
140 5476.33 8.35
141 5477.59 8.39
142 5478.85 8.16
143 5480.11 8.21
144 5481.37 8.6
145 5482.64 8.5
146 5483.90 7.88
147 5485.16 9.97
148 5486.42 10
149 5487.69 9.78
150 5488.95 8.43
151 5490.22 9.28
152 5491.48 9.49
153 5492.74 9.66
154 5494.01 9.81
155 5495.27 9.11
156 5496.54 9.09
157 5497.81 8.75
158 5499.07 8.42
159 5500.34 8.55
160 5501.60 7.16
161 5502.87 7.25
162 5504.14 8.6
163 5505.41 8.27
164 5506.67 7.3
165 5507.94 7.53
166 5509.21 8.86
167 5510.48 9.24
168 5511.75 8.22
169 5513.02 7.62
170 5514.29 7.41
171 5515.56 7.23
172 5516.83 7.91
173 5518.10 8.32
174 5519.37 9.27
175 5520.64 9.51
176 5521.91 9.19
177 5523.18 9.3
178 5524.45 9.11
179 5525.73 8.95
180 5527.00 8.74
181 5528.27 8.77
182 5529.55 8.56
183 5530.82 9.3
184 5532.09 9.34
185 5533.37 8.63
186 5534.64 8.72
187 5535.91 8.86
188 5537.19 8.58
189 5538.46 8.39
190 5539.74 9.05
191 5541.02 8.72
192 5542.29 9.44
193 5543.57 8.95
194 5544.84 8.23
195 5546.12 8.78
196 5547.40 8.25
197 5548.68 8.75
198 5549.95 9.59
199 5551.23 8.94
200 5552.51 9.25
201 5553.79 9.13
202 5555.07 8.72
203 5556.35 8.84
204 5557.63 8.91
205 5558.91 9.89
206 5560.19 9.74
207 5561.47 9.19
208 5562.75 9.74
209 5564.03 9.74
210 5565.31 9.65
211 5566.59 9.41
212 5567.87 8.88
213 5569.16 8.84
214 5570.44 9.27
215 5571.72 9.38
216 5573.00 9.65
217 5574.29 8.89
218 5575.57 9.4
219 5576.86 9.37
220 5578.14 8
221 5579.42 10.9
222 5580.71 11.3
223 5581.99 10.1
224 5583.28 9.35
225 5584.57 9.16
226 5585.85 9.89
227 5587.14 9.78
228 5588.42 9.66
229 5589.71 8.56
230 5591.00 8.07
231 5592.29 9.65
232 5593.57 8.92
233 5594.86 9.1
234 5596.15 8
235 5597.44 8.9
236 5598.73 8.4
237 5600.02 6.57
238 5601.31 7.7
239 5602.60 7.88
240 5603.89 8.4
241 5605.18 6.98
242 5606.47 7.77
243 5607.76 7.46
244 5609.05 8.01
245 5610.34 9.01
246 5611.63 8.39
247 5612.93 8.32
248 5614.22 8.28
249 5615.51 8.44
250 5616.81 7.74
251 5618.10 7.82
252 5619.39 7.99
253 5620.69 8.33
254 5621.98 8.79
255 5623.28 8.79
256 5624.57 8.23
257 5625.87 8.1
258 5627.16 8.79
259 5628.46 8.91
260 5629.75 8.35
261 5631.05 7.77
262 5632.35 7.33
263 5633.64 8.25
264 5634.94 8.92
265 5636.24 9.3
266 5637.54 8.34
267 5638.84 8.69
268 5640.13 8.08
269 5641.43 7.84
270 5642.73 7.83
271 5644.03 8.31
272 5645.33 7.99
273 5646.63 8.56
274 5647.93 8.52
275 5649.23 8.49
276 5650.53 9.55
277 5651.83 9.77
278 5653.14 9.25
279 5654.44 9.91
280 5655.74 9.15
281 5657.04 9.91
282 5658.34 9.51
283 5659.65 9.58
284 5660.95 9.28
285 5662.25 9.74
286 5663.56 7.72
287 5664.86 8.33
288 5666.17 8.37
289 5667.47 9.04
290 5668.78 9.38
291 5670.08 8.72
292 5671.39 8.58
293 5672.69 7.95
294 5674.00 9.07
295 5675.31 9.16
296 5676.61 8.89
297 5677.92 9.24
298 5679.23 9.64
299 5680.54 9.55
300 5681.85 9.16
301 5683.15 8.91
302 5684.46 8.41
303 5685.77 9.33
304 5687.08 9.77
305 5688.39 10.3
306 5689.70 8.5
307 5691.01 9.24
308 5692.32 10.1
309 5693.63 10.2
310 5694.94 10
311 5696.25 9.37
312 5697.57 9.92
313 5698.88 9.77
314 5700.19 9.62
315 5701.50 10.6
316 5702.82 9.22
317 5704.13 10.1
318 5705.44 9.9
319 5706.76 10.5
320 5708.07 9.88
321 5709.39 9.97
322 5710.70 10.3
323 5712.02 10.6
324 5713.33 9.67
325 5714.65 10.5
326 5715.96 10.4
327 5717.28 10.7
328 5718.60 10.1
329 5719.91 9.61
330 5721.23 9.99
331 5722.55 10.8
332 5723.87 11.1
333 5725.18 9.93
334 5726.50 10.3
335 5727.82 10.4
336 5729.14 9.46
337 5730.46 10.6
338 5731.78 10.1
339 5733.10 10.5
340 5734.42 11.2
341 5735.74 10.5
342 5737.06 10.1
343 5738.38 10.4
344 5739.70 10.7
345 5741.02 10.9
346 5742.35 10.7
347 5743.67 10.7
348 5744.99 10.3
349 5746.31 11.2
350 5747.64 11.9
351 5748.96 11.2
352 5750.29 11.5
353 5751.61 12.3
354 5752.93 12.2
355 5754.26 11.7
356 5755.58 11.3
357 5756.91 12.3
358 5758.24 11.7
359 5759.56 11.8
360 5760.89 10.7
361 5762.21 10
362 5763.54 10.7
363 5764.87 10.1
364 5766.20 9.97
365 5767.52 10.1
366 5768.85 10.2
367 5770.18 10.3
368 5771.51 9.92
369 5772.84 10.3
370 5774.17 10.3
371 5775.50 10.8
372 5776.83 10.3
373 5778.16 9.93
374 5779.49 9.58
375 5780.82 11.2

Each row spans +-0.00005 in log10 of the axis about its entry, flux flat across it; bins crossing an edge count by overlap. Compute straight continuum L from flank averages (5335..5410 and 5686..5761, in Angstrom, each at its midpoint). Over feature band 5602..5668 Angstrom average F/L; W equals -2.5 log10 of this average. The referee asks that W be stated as 0.20 mag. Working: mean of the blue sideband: 9.47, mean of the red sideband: 10.5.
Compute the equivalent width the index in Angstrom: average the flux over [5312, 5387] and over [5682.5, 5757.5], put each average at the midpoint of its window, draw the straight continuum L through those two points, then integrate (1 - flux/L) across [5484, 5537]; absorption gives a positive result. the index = 5.0 Angstrom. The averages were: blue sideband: 9.07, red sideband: 10.3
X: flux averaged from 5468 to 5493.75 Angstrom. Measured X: 8.79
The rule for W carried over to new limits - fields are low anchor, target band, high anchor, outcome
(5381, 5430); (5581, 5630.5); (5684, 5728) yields 0.18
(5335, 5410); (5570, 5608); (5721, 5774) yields 0.15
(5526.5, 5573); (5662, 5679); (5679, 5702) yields 0.09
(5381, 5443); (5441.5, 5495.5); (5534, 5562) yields 0.11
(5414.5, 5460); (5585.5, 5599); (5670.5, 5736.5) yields 0.09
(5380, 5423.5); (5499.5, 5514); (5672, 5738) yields 0.23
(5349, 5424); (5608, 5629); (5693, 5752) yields 0.22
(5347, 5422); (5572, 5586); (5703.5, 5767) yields 0.07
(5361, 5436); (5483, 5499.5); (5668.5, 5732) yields 0.07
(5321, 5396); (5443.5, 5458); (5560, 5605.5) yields 0.09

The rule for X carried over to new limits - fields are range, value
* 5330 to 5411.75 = 9.38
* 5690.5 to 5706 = 9.84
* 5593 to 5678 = 8.52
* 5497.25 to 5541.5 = 8.5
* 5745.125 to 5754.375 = 11.6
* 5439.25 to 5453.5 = 9.63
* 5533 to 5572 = 9.05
